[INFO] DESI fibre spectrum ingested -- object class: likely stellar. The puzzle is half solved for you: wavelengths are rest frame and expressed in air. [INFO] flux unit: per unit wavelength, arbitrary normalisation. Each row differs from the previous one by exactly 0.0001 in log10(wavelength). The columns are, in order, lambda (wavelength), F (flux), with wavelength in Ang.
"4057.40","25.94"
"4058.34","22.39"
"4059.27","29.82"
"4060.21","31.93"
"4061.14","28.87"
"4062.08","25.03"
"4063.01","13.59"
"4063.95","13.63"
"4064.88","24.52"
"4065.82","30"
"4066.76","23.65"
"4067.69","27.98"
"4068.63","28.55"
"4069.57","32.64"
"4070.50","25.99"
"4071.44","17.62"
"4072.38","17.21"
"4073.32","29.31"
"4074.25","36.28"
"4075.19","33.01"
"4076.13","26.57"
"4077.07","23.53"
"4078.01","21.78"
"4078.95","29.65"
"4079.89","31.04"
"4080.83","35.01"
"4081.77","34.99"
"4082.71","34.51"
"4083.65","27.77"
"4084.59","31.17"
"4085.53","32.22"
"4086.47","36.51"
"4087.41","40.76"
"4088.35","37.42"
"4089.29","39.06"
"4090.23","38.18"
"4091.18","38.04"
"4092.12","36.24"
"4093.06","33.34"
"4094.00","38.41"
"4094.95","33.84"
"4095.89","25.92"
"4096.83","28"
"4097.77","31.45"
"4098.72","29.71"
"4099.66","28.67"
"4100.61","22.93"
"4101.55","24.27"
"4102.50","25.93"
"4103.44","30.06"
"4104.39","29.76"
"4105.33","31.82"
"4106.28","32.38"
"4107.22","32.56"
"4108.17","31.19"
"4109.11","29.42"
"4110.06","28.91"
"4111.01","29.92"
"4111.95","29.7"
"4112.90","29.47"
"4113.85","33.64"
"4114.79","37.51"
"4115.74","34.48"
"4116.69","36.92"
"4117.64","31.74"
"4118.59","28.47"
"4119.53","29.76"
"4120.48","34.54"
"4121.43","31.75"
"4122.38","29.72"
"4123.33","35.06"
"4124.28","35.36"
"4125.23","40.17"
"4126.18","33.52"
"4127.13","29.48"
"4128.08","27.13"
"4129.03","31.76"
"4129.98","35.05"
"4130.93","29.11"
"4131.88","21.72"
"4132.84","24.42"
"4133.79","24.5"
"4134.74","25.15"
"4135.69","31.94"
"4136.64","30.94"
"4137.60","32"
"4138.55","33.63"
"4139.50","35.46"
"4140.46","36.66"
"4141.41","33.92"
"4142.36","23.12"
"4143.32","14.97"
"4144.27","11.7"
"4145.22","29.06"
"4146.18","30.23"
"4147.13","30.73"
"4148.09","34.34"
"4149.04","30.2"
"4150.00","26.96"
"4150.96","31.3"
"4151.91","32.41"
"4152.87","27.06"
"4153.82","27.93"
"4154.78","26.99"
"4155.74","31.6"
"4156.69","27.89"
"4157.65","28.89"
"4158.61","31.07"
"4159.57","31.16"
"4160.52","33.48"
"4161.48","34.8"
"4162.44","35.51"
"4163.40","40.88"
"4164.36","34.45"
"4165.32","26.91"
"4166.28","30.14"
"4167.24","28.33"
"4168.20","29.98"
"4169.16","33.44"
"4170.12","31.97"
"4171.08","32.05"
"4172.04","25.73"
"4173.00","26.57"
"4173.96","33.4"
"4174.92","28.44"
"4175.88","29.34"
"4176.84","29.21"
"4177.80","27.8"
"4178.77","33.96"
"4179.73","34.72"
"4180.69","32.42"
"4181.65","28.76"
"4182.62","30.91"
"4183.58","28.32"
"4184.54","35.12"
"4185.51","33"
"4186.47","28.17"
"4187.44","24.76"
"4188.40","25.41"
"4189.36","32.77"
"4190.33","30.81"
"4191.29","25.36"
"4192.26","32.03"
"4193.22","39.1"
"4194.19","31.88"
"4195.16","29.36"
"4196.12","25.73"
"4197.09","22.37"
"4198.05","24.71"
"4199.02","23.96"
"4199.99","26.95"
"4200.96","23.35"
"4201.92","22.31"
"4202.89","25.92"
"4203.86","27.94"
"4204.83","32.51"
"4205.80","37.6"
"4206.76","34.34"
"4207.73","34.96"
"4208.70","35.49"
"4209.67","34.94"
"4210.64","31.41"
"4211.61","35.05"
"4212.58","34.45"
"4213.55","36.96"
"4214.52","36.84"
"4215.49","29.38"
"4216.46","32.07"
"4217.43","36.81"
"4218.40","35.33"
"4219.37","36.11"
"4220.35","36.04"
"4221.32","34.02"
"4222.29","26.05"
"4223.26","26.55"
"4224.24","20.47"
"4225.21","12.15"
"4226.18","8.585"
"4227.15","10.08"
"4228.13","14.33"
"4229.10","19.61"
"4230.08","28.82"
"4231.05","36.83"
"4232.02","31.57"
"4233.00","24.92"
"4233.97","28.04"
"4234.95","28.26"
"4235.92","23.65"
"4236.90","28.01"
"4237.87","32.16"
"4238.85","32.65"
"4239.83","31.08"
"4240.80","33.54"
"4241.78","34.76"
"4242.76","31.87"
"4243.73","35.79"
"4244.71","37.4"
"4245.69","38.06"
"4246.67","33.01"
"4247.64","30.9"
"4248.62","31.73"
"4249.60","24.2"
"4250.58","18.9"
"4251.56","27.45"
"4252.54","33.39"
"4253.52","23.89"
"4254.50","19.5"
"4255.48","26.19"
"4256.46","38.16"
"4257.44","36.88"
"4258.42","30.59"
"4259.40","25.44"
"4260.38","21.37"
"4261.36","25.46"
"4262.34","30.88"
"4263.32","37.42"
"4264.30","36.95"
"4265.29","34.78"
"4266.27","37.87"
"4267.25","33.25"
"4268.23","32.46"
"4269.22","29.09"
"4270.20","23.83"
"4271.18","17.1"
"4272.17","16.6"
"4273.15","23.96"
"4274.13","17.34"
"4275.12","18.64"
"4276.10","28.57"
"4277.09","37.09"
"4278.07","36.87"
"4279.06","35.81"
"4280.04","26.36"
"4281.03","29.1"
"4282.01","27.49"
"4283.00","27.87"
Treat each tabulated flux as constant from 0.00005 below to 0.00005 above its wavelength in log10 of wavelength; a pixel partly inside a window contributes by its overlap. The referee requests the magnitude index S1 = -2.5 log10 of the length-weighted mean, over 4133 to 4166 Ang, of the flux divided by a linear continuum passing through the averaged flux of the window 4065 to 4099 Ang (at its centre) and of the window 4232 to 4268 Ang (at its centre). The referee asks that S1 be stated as 0.03 mag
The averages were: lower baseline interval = 31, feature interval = 29.9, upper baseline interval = 30.5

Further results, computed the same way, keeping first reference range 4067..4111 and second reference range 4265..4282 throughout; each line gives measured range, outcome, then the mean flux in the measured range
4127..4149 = 0.05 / 28.6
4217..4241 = 0.07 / 26.9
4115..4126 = -0.11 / 33.5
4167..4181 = -0.04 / 30.5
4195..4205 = 0.14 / 25.6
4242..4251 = -0.11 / 31.5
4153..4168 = -0.06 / 31.2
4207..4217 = -0.18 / 34.2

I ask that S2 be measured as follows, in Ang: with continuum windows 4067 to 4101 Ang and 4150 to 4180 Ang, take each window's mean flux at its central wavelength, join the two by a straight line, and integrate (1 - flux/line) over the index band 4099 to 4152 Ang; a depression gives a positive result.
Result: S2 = 1.3 Ang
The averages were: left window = 31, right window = 30.8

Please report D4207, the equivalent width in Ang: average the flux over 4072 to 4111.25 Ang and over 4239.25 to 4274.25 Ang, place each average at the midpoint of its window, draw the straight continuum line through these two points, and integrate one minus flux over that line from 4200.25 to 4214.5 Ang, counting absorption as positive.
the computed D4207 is -0.92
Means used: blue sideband 31.2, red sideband 29.6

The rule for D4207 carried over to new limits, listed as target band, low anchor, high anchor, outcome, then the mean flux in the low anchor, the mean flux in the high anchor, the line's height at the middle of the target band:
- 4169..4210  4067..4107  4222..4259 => -1.8 Ang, 30.7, 27.6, 28.7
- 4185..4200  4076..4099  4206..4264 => 1.0 Ang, 32.7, 29.6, 30.5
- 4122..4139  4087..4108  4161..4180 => 0.6 Ang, 32.2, 31.3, 31.8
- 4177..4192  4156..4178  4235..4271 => 0.4 Ang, 31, 30.5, 30.9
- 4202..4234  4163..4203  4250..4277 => -0.5 Ang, 29.5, 27.8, 28.8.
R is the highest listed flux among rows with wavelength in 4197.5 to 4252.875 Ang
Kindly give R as 38.06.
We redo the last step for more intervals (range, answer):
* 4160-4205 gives 40.88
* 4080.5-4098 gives 40.76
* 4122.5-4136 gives 40.17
